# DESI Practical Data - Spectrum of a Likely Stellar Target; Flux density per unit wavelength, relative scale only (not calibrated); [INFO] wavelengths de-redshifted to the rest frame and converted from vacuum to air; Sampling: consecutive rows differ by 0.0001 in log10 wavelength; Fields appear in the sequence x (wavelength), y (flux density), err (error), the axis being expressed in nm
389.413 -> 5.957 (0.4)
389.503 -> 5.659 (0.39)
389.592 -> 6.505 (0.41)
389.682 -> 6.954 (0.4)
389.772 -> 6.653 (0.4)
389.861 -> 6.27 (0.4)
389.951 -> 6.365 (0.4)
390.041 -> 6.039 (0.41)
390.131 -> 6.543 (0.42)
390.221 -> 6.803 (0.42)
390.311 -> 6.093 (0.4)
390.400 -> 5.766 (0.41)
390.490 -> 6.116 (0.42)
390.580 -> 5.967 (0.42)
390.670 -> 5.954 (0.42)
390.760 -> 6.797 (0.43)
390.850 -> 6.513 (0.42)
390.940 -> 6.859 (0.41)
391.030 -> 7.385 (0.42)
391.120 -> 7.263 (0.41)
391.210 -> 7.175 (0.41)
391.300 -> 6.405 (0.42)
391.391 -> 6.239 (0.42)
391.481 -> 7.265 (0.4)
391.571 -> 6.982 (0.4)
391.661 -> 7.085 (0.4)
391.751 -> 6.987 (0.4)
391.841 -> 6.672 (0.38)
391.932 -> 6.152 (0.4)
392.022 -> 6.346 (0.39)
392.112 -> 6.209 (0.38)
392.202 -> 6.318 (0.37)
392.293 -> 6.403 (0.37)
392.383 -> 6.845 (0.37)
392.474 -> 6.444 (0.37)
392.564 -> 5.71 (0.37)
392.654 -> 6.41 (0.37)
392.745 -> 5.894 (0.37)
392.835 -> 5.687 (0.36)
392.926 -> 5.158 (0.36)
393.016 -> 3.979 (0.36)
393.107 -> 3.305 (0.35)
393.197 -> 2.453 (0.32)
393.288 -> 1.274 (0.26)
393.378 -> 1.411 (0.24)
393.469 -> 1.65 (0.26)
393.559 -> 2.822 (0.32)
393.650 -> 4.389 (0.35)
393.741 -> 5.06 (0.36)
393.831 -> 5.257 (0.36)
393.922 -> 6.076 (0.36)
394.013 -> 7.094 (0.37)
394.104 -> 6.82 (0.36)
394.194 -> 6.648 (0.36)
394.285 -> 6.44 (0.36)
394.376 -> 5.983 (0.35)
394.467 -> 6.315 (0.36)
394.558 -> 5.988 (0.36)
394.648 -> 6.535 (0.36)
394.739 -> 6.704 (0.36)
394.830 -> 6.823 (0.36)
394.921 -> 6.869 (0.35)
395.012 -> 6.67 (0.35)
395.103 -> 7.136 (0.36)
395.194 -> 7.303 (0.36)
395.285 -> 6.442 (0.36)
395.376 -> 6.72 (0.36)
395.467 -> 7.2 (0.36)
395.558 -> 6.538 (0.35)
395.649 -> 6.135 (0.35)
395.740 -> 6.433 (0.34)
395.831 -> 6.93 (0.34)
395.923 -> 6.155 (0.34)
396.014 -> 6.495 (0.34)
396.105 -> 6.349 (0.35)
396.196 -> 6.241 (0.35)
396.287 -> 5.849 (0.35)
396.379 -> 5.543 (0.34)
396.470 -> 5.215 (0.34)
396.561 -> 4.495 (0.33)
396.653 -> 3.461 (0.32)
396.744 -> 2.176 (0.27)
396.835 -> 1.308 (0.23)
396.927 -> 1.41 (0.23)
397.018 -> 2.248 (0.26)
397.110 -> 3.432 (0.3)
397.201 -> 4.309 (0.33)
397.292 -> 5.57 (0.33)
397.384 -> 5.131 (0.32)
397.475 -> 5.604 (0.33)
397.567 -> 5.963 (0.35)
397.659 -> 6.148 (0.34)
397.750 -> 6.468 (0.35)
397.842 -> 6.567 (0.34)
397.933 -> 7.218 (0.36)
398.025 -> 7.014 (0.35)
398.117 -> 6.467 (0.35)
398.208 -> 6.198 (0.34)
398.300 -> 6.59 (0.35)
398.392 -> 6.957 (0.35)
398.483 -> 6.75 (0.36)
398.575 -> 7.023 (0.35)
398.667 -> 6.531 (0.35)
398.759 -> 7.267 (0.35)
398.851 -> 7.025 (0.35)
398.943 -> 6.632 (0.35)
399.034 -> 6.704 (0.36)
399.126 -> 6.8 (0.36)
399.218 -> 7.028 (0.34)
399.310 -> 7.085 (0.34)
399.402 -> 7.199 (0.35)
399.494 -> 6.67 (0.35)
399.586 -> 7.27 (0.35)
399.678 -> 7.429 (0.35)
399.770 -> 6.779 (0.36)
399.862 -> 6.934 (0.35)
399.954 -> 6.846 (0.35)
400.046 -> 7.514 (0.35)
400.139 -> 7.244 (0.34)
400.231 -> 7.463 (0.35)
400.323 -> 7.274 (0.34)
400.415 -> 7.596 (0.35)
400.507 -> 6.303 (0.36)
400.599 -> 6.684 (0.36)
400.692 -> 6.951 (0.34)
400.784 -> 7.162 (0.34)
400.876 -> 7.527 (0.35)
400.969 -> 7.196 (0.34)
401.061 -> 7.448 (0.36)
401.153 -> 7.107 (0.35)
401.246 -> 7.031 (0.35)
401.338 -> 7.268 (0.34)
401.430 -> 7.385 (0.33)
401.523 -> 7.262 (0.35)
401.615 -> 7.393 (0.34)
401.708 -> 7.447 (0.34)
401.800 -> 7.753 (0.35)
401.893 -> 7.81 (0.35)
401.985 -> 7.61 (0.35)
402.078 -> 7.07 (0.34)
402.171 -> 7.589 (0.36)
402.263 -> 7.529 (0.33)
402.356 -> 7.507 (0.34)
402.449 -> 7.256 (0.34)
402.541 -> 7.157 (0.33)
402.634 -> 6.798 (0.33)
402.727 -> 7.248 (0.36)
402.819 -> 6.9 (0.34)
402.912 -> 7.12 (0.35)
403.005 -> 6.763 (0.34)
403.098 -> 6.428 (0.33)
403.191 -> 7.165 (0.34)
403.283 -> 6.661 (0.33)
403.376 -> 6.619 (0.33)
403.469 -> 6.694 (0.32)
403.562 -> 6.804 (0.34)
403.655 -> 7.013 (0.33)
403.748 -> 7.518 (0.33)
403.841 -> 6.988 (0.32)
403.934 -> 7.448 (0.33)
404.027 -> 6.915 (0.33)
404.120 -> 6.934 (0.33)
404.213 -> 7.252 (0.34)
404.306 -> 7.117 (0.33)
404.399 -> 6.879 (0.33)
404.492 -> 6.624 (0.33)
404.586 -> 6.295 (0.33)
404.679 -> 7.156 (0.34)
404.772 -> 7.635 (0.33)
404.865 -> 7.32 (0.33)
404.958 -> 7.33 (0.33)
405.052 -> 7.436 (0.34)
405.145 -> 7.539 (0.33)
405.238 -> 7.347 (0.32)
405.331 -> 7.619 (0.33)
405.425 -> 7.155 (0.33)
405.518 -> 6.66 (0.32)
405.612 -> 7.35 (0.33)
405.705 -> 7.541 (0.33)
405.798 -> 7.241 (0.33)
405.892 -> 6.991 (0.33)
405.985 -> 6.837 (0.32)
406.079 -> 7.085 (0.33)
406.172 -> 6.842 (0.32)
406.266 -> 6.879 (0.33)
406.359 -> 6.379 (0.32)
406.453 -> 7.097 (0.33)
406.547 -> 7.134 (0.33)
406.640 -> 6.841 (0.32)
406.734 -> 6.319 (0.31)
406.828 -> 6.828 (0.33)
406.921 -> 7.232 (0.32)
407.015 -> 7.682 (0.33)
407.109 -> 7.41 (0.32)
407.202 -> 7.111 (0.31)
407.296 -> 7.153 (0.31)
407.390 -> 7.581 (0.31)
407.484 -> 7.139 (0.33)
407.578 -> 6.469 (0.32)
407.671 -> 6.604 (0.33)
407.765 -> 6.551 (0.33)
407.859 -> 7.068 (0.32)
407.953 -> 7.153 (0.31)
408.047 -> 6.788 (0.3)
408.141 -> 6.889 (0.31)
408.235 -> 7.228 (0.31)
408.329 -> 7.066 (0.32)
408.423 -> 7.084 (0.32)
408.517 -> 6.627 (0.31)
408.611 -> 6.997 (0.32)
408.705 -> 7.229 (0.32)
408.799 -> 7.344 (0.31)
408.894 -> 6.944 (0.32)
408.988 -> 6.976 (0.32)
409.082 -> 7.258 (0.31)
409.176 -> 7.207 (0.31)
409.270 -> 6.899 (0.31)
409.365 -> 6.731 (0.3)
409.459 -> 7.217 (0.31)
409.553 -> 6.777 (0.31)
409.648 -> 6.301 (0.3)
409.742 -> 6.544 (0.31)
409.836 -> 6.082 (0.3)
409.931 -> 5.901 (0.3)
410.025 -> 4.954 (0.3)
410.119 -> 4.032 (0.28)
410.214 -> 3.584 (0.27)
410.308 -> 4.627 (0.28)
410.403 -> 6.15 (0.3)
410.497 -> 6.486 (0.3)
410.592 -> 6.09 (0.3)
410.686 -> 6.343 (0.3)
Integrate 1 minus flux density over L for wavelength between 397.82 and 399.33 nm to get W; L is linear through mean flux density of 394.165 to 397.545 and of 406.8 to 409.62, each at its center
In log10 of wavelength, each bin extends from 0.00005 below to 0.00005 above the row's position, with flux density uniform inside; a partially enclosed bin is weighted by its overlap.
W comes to -0.233 nm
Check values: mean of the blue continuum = 5.58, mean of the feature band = 6.82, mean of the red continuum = 7.04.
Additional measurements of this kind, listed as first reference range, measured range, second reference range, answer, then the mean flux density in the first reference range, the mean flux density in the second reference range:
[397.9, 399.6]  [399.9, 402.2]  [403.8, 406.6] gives -0.11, 6.85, 7.1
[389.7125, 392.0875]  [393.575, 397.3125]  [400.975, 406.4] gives 0.64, 6.57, 7.14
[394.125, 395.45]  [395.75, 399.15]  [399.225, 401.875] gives 0.63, 6.63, 7.19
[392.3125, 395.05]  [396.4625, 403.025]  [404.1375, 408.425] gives -0.34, 5.3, 7.06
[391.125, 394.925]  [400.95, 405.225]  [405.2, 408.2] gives -0.32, 5.68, 7.03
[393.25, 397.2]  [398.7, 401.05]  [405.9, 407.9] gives -0.43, 5.3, 6.97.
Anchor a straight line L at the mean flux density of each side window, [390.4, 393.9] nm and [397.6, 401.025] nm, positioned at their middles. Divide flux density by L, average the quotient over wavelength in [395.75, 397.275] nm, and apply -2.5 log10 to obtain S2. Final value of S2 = 0.37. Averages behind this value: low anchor 5.6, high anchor 6.93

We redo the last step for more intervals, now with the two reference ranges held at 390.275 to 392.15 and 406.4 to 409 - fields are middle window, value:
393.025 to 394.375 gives 0.45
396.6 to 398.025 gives 0.43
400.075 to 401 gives -0.05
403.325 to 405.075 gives -0.02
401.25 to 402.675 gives -0.08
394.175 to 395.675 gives 0.01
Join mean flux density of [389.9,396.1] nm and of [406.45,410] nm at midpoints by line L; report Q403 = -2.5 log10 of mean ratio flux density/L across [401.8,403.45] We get -0.088 mag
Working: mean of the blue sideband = 6.01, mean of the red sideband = 6.92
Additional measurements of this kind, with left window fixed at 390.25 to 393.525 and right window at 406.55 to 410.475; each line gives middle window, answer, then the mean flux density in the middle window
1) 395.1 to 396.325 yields -0.10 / 6.55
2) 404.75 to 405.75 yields -0.14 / 7.35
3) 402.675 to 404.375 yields -0.10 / 6.98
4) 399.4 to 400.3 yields -0.16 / 7.13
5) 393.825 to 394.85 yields -0.10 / 6.42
